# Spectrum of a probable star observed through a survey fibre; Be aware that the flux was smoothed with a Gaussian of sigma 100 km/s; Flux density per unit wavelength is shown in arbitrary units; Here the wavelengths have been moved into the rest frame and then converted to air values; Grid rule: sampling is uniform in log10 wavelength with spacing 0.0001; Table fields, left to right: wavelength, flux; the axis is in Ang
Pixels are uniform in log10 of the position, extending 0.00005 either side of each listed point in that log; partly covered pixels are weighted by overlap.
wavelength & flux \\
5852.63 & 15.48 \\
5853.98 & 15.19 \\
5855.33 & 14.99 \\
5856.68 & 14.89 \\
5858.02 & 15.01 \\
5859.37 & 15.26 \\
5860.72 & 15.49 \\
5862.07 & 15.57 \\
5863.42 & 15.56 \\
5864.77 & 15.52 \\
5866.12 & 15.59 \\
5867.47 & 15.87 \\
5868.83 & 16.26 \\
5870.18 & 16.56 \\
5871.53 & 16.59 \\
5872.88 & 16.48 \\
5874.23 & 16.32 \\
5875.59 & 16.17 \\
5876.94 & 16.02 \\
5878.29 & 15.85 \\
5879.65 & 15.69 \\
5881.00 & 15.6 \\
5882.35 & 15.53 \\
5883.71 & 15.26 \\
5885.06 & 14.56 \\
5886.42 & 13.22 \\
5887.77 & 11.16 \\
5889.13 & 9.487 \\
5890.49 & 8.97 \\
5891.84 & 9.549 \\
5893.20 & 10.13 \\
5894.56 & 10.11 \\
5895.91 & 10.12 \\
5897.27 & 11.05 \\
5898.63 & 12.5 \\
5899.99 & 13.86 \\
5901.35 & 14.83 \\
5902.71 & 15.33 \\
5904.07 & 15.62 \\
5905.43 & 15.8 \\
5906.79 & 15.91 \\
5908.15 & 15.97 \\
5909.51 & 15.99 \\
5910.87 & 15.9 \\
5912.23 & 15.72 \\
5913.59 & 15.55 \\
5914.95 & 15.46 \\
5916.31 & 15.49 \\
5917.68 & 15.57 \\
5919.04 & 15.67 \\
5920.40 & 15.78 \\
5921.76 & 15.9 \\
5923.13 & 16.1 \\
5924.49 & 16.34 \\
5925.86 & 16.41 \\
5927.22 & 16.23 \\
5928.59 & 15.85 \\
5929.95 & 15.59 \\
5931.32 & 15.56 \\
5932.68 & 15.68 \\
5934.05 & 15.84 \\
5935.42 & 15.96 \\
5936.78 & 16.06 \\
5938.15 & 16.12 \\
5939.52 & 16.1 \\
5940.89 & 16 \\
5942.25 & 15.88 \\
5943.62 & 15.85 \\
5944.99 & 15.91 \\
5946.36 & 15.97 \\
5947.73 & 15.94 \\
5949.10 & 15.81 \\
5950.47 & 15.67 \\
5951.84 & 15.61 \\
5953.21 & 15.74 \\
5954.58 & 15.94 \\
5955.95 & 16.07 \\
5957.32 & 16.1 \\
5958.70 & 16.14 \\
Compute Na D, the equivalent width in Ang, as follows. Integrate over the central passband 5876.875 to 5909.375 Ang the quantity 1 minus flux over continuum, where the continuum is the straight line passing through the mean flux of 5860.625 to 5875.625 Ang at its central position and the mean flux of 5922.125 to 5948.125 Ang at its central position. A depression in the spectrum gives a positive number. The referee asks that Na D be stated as 5.2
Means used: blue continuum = 16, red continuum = 16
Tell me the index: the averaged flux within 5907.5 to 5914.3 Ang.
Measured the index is 15.8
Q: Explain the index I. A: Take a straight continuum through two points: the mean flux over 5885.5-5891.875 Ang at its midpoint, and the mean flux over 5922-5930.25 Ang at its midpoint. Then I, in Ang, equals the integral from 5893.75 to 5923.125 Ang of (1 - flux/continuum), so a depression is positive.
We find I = -2.4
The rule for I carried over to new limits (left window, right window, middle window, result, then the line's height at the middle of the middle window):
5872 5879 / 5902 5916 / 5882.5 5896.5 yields 4.0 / 16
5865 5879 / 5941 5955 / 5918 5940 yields 0.0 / 15.9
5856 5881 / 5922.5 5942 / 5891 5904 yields 3.1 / 15.9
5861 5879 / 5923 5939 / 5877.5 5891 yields 2.0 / 16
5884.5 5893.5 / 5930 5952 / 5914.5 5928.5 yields -1.9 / 14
